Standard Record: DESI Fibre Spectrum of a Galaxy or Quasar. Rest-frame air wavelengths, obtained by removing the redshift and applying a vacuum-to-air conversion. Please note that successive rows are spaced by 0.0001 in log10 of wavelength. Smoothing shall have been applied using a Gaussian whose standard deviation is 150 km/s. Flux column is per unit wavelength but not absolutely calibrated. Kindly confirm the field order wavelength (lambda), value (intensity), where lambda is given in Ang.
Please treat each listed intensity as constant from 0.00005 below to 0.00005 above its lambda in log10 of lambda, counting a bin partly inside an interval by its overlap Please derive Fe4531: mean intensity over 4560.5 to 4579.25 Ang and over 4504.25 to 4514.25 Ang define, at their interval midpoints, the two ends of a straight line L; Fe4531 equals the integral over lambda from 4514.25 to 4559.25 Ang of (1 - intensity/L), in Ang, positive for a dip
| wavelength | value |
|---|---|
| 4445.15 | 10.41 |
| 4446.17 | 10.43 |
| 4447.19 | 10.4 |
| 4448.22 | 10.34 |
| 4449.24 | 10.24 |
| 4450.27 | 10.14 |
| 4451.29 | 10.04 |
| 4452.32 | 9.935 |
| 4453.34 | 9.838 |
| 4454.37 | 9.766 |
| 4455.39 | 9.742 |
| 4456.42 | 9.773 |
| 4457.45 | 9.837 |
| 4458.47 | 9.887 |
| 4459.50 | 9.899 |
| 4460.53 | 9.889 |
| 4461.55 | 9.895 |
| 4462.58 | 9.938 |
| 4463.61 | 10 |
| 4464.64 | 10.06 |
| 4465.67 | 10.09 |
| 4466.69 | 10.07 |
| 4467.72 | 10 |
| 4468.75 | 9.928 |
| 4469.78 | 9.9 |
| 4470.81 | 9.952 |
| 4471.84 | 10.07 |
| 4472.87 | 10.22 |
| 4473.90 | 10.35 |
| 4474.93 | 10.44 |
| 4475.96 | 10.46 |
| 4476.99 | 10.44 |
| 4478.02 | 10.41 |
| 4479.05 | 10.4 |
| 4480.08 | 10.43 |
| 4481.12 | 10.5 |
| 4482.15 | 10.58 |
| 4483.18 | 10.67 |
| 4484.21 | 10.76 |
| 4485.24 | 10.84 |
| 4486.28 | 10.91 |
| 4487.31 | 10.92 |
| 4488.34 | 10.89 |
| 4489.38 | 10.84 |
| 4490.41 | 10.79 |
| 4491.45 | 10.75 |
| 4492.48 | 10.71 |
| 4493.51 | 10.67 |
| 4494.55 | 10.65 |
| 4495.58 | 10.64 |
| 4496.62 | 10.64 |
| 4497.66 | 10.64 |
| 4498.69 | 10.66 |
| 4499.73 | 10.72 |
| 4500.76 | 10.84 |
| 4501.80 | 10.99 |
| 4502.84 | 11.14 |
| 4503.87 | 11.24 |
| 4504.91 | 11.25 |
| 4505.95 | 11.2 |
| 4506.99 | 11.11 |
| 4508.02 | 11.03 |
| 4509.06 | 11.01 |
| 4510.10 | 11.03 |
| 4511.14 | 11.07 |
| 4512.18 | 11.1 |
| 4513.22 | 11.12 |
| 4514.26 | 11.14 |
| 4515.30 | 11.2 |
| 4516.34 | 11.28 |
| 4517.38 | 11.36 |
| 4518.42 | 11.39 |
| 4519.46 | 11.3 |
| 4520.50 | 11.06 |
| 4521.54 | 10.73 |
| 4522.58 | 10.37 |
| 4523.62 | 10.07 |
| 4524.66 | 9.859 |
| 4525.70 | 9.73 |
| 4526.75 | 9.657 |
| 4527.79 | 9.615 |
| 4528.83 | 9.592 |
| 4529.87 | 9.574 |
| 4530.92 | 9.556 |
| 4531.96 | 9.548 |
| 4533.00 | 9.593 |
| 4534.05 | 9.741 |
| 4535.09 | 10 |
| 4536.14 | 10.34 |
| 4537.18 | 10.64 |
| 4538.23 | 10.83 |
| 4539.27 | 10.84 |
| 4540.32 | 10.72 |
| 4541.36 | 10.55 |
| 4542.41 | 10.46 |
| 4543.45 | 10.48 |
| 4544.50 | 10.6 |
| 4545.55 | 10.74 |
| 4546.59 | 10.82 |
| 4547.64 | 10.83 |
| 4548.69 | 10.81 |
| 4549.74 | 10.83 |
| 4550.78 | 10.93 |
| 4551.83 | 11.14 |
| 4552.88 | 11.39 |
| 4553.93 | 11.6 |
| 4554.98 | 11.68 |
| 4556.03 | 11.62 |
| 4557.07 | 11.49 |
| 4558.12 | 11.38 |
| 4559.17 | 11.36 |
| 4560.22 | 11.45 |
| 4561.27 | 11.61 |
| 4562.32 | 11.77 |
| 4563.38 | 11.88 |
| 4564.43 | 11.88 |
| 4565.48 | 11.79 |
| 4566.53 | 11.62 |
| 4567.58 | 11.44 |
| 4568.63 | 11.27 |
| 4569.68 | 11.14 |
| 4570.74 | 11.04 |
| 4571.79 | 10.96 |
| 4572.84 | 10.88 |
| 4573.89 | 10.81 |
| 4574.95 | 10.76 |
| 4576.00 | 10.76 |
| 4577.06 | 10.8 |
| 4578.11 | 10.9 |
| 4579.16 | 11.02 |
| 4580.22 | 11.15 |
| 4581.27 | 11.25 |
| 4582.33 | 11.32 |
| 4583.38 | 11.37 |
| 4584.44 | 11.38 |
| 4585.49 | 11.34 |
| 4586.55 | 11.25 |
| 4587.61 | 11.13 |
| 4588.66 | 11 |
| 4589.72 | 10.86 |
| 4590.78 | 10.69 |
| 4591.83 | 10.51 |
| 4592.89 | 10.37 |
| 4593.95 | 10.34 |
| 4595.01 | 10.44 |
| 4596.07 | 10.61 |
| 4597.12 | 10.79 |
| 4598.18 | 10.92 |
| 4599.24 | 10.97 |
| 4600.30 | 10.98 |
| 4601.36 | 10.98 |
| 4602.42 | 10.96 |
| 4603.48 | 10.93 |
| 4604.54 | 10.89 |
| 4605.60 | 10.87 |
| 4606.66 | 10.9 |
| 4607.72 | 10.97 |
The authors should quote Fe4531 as 2.1 Ang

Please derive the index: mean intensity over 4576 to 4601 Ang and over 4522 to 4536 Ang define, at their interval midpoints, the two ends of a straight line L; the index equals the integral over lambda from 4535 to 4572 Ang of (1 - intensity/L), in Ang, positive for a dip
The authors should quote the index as -3.1 Ang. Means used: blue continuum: 9.78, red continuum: 10.9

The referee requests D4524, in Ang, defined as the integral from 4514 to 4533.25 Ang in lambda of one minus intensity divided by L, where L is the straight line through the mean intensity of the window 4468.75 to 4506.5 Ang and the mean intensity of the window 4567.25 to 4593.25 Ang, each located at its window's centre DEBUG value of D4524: 0.8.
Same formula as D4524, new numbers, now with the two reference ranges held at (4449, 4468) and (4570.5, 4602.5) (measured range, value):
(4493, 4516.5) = -1.5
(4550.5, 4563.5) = -1.0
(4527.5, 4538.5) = 0.6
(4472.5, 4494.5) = -1.1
